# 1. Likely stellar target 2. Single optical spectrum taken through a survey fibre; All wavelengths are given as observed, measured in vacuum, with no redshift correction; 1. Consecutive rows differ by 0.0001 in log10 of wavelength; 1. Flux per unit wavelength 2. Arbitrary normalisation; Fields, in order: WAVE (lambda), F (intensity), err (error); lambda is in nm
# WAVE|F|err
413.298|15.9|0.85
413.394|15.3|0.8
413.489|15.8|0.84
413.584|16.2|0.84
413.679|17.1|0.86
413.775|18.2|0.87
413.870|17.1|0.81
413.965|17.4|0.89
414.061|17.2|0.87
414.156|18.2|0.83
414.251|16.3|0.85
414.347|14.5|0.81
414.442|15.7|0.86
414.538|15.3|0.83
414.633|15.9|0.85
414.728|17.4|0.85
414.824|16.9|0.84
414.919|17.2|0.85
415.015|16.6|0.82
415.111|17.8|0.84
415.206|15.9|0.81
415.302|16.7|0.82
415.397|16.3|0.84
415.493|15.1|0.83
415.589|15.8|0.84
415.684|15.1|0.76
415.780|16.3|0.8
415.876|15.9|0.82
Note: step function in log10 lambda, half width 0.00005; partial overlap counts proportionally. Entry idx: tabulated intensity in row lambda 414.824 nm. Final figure 16.9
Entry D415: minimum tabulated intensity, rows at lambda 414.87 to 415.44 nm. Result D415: 15.9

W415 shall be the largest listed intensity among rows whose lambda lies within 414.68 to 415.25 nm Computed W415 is 17.8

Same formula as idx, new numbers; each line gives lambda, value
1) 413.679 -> 17.1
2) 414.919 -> 17.2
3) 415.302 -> 16.7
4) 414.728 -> 17.4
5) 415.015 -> 16.6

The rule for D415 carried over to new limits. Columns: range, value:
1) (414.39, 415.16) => 15.3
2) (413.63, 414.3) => 16.3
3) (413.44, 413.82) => 15.8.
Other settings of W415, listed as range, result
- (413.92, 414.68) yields 18.2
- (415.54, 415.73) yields 15.8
